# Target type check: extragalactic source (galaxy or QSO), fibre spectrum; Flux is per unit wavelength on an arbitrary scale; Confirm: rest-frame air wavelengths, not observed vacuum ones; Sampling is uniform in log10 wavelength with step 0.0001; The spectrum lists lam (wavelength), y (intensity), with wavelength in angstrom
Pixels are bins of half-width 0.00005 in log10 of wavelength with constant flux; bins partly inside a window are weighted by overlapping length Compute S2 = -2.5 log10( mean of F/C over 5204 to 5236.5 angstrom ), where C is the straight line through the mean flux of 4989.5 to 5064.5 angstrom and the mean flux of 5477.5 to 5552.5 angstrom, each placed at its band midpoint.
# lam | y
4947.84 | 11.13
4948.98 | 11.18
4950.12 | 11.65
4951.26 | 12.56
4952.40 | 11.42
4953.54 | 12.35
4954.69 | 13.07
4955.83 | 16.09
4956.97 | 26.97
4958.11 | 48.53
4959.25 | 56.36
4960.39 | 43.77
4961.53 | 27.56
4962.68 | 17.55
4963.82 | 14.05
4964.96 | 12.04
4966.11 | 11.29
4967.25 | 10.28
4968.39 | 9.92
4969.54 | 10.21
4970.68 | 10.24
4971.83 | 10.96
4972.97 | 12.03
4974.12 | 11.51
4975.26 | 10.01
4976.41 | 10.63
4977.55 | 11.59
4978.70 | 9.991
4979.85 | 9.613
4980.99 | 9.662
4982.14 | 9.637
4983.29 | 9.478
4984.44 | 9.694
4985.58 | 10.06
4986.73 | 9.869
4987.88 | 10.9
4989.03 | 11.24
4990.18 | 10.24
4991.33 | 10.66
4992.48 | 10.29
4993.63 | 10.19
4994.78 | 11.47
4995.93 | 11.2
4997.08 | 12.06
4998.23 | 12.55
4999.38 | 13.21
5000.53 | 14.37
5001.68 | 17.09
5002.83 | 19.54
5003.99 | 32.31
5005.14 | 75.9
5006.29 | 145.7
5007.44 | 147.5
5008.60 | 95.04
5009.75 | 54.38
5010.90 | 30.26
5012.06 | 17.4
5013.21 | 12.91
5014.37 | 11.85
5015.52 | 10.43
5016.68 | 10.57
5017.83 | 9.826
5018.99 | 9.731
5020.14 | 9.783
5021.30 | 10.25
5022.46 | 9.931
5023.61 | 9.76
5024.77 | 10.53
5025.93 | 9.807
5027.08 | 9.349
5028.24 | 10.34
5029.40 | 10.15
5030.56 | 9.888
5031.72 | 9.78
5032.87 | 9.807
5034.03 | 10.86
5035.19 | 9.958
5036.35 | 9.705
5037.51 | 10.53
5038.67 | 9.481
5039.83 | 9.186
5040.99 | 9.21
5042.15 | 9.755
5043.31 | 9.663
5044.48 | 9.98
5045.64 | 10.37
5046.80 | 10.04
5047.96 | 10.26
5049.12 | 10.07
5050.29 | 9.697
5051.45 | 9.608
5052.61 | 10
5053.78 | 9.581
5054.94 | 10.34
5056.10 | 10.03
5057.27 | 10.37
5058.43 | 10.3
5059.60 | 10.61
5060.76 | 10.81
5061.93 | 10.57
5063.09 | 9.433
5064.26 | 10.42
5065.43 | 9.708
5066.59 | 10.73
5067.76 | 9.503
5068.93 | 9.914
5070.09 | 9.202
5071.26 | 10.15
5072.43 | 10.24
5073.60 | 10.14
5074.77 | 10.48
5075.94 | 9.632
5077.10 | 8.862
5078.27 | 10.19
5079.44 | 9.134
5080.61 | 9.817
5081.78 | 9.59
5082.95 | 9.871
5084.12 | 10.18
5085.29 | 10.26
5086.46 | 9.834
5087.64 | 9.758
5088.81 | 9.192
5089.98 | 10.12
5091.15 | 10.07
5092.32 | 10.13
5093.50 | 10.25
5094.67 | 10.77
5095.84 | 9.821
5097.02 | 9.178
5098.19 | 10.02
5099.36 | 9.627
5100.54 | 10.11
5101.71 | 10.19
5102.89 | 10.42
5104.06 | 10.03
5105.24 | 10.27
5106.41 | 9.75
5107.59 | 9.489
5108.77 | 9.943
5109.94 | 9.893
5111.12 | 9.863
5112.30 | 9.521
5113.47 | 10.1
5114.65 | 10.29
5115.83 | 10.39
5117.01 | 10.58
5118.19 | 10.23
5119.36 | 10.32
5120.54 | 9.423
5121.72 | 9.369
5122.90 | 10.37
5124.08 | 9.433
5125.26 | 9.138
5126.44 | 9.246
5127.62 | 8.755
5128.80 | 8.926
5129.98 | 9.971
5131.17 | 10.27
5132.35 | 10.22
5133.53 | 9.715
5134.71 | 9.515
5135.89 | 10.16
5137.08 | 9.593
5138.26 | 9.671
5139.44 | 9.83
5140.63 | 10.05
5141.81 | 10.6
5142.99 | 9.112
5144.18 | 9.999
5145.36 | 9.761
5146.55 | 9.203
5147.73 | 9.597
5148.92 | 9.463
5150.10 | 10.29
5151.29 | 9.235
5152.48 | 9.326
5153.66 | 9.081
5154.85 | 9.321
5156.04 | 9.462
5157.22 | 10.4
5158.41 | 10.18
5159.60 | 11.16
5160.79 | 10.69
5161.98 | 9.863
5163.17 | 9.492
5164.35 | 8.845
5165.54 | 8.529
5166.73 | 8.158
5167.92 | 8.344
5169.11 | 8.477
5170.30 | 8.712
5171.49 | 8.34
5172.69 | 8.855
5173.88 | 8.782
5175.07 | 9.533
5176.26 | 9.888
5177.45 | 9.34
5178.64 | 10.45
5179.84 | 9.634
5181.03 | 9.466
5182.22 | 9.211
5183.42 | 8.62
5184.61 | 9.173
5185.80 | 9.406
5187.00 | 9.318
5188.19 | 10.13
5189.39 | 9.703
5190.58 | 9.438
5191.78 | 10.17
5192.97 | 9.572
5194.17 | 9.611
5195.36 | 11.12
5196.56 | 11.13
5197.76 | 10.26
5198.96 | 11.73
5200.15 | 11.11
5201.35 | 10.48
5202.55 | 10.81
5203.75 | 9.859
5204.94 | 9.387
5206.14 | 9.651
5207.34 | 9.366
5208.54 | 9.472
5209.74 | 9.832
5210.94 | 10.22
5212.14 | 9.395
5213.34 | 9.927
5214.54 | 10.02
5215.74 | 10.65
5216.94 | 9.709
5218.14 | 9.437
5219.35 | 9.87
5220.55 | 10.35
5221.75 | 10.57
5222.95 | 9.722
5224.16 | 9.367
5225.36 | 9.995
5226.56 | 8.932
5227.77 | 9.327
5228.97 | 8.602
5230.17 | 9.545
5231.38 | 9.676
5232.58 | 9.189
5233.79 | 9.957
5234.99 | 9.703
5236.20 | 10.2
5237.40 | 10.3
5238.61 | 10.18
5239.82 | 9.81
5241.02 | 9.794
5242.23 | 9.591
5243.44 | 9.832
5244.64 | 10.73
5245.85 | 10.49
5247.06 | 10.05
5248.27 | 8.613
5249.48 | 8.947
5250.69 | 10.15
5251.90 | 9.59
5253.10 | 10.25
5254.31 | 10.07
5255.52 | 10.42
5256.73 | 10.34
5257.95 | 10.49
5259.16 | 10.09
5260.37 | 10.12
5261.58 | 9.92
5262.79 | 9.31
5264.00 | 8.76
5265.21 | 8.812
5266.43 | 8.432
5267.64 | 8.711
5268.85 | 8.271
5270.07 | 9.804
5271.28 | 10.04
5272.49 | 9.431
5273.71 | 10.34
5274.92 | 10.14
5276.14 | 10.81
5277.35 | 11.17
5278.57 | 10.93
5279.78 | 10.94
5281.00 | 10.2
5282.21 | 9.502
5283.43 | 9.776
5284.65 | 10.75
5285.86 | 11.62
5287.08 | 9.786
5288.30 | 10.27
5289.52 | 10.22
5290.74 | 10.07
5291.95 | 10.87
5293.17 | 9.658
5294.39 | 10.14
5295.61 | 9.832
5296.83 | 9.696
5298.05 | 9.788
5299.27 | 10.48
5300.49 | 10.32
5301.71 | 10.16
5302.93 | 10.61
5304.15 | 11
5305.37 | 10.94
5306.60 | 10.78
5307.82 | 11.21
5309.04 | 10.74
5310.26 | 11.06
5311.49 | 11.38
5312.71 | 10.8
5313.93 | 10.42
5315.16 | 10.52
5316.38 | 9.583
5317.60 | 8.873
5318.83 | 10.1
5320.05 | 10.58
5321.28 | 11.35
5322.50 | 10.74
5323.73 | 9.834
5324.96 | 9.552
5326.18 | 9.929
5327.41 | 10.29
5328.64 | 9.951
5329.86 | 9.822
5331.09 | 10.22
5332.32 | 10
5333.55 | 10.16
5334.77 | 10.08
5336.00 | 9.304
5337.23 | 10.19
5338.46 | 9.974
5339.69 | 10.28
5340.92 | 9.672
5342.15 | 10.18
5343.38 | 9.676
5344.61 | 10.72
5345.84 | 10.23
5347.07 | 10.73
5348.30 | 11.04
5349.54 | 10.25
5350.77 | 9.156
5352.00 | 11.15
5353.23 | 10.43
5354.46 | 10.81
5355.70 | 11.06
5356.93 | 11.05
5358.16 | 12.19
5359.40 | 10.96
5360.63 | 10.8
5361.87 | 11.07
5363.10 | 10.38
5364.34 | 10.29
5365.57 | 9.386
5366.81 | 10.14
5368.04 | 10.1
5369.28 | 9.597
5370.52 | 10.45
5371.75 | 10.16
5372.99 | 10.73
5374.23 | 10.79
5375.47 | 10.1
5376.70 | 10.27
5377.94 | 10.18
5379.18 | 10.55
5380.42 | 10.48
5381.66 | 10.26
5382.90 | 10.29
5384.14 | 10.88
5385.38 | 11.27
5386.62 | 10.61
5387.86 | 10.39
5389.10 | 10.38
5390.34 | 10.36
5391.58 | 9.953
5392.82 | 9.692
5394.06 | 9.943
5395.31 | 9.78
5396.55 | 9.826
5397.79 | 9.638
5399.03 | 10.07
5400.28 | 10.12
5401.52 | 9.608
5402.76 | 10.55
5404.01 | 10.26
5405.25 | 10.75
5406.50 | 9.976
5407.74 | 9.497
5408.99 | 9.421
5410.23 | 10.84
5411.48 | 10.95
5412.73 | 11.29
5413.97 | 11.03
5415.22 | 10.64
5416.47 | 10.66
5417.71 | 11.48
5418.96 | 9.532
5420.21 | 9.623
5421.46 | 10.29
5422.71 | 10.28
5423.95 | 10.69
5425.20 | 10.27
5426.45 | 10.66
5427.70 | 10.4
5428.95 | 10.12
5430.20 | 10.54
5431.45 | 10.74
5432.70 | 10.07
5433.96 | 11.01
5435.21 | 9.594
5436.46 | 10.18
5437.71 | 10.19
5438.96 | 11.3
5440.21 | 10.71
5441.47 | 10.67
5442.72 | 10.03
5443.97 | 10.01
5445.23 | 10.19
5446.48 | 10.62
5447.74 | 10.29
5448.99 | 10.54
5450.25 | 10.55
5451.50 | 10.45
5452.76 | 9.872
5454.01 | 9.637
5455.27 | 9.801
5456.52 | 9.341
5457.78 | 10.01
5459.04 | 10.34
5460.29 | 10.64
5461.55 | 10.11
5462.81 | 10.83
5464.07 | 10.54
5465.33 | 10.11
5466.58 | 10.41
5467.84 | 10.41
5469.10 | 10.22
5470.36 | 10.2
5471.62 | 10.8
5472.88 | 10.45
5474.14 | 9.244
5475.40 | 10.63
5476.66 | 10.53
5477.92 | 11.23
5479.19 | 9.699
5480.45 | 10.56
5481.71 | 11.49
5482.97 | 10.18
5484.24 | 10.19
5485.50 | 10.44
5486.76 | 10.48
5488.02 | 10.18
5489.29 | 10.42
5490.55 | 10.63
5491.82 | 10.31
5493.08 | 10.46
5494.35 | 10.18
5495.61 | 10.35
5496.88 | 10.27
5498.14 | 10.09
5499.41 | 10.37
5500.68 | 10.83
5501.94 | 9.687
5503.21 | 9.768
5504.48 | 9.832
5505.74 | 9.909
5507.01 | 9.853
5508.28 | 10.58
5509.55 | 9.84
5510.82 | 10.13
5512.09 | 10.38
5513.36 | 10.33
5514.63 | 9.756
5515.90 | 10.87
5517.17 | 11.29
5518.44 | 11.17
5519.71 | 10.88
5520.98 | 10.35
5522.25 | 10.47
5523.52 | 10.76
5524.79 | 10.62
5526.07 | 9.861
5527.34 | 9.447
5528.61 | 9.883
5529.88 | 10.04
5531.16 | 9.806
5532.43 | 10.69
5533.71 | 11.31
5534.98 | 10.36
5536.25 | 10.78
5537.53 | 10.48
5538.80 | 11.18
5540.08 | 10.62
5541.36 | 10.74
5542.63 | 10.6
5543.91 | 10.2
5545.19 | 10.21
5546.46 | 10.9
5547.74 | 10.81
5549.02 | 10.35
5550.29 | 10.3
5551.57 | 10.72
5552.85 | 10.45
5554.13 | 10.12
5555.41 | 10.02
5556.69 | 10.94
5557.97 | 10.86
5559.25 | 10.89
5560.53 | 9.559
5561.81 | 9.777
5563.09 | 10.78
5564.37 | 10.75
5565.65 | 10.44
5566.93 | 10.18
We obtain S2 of 0.50 mag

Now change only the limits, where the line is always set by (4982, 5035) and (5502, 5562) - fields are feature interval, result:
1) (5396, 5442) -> 0.24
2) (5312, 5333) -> 0.43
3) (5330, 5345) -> 0.42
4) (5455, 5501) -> 0.12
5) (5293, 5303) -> 0.48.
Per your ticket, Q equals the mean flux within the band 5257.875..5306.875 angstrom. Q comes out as 10.1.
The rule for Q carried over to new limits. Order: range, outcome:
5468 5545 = 10.4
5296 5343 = 10.3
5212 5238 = 9.75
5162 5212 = 9.6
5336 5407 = 10.3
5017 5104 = 9.96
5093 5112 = 9.97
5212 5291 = 9.88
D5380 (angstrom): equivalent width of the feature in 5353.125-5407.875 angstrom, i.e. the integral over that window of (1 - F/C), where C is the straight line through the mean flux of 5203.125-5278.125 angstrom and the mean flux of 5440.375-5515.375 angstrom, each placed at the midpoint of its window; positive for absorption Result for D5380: -1.6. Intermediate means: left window 9.77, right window 10.3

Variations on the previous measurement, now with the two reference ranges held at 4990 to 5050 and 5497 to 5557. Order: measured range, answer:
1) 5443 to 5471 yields 3.7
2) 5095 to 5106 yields 5.2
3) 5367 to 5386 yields 4.3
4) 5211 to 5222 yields 4.4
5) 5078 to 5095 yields 8.3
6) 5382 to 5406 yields 5.2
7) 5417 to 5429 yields 2.1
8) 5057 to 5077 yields 9.8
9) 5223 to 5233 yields 4.3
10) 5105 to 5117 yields 5.6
